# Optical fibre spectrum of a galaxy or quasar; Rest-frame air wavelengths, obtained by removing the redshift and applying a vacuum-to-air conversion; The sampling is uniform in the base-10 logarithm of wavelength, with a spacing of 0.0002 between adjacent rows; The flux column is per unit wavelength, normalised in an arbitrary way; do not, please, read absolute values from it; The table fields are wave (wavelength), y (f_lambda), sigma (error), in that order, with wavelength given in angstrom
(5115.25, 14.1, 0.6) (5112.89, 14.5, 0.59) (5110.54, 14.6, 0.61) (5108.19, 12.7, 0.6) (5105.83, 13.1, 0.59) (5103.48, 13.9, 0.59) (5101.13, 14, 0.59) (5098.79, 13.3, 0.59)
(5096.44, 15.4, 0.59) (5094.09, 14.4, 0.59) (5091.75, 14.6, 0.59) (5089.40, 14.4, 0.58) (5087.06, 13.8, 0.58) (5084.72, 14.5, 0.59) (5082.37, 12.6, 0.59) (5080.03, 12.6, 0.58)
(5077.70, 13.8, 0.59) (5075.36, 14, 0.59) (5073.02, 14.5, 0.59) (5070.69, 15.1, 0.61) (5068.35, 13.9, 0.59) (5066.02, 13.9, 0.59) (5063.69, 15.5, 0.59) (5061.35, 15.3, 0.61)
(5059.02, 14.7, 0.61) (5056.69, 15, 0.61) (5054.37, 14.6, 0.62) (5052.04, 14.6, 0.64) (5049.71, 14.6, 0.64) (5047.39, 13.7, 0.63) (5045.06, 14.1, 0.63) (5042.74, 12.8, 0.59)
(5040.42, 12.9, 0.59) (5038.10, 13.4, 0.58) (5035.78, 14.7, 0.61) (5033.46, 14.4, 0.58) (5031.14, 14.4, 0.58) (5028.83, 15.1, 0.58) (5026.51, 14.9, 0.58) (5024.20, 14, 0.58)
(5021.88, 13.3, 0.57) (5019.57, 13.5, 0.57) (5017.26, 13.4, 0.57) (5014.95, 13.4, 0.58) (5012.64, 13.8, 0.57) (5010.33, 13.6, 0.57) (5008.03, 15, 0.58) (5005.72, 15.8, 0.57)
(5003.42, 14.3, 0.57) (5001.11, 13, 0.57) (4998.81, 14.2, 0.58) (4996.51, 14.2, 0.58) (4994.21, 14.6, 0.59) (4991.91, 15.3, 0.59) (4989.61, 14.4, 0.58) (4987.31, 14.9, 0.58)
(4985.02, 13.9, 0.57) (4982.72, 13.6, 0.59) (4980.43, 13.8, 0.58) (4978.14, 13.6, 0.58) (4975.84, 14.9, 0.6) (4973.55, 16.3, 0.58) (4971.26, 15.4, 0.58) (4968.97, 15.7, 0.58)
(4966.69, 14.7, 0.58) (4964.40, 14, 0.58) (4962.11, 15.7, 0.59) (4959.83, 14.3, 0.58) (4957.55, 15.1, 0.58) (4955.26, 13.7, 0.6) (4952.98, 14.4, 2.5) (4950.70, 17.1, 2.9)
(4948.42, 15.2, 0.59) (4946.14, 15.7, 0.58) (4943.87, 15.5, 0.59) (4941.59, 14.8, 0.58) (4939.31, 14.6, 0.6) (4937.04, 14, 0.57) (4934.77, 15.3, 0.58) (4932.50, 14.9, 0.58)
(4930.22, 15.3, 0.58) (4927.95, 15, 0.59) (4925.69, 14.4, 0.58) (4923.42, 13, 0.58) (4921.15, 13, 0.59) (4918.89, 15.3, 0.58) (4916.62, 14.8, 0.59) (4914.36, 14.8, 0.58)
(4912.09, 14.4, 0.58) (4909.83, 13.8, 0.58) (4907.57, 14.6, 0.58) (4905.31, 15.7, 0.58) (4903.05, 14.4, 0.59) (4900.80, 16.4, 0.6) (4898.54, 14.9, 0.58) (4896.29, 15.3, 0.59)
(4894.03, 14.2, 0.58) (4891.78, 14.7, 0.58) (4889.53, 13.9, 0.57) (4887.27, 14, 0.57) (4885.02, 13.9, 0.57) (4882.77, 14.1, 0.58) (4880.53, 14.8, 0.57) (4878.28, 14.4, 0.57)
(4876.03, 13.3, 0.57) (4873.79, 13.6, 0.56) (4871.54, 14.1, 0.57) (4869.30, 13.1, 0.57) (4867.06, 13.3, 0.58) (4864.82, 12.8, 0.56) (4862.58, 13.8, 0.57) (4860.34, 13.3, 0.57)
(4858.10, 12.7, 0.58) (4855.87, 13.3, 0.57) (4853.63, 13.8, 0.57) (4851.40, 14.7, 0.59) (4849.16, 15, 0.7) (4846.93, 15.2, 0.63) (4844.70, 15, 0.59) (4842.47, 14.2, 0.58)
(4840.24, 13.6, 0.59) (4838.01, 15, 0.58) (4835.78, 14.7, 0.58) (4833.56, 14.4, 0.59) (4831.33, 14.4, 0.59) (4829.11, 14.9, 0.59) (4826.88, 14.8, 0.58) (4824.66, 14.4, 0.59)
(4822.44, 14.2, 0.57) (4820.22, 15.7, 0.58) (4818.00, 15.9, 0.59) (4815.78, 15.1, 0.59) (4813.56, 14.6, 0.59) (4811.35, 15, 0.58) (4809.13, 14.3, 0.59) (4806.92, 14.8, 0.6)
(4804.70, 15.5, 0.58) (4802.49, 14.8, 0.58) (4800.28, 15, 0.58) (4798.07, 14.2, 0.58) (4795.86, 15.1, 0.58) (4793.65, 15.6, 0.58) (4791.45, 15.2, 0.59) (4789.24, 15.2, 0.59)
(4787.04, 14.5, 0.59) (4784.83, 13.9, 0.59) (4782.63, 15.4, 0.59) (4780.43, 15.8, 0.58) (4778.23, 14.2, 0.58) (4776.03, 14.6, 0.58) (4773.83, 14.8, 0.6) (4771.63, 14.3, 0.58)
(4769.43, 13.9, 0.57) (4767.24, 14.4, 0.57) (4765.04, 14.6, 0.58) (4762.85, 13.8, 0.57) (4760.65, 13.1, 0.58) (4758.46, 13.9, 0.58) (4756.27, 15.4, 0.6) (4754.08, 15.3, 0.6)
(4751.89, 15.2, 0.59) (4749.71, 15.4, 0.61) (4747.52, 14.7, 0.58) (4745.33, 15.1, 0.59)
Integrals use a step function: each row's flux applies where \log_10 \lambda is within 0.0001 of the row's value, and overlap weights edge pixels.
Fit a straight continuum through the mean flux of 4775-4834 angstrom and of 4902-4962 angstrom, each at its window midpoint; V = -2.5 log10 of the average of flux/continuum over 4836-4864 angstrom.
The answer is 0.05 mag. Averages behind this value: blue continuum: 14.9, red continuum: 14.8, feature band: 14.1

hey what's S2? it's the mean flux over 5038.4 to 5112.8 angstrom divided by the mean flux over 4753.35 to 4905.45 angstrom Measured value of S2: 1.0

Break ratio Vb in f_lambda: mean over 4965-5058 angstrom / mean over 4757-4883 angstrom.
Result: 1.0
